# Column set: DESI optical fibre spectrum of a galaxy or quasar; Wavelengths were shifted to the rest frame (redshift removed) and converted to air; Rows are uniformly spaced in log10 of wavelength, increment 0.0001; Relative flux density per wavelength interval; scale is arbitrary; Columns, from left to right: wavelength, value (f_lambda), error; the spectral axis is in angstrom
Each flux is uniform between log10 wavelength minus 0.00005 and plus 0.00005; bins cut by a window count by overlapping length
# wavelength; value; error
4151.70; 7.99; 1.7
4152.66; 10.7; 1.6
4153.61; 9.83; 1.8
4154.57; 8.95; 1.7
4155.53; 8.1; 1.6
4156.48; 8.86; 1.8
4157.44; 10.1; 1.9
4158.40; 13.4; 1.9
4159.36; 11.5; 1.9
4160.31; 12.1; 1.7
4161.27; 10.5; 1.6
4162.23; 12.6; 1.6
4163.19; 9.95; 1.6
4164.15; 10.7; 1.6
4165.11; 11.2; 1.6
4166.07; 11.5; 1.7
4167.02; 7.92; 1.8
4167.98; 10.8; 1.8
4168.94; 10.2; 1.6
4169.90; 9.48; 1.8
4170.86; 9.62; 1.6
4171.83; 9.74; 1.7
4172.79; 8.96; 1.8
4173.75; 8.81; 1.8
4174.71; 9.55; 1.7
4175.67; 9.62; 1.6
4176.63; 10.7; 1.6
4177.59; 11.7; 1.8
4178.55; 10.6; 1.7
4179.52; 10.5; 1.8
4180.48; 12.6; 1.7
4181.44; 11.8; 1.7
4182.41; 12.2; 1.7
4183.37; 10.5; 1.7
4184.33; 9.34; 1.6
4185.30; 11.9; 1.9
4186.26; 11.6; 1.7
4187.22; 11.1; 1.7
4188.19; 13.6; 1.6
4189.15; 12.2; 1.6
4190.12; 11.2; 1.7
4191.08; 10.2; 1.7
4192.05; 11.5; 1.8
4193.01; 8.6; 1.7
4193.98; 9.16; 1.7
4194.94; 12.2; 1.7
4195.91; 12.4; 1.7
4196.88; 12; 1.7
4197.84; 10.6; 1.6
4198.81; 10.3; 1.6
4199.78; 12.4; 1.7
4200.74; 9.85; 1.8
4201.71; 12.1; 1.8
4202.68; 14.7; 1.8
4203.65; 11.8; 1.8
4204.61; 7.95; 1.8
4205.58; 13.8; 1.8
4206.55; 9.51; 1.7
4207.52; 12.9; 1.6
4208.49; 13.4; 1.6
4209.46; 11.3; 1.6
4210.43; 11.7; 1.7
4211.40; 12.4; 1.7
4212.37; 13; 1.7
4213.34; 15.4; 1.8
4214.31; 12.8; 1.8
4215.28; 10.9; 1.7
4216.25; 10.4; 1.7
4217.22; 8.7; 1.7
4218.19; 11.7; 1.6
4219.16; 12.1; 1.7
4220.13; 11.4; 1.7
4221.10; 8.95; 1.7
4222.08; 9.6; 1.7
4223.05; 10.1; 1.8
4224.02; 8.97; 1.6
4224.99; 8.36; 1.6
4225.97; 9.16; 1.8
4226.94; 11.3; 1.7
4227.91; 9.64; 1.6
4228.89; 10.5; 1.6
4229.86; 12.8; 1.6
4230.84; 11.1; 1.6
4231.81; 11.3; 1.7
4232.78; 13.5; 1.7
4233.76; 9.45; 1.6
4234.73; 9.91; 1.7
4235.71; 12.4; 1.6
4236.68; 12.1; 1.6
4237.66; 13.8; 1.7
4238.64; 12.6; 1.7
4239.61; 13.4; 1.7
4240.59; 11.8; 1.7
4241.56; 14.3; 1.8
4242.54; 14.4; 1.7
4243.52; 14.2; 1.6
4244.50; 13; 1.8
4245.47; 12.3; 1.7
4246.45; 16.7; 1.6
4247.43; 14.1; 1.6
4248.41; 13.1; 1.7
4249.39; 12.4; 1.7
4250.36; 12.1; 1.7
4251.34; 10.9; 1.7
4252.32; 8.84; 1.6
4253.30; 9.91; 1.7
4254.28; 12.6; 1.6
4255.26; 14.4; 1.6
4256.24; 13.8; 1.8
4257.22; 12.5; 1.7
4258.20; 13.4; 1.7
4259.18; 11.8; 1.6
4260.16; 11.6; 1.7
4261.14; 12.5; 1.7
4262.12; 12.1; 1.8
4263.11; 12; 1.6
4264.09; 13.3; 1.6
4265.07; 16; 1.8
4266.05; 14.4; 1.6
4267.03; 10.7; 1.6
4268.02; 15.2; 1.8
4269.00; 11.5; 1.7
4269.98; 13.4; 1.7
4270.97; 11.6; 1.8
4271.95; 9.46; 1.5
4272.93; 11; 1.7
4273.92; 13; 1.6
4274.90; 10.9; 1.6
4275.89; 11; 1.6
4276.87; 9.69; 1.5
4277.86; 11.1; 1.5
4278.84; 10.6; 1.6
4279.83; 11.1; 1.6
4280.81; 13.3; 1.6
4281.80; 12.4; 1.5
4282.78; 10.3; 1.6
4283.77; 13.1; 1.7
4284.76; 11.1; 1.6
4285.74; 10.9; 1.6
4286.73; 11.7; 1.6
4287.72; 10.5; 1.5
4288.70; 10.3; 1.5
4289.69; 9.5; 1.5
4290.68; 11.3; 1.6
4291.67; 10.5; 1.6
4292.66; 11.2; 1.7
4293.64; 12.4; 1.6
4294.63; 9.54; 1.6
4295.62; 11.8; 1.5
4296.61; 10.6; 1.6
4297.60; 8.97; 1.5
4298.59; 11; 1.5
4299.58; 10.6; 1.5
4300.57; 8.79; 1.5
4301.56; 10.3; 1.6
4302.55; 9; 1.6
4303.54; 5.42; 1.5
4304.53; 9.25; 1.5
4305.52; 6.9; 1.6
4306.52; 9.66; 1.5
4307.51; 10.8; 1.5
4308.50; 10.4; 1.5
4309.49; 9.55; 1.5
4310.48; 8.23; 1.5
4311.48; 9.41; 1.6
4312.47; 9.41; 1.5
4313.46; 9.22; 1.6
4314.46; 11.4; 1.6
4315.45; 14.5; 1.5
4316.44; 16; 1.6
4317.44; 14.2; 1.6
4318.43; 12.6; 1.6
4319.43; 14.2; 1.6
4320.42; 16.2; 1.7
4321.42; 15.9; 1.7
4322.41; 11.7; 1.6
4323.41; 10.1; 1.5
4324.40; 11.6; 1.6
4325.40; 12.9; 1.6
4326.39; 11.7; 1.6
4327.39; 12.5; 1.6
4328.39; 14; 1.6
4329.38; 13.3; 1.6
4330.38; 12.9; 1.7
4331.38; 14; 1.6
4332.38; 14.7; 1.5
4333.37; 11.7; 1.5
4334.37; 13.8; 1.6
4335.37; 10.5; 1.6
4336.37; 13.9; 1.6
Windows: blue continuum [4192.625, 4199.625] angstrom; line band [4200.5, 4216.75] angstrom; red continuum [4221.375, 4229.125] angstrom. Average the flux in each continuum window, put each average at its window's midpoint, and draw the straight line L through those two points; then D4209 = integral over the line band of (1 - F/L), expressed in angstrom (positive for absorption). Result -2.67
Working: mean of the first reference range 10.8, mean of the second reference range 9.65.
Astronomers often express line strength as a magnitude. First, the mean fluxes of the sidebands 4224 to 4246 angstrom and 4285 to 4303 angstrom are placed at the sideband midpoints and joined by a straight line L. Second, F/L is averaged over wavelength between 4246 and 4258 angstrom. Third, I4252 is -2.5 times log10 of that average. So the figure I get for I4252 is -0.11 mag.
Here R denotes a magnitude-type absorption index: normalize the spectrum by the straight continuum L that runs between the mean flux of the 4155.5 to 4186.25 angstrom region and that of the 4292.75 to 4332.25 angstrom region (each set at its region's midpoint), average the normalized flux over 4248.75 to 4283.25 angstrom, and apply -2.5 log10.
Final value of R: -0.09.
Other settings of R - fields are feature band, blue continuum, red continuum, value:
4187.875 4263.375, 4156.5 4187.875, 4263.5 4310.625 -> -0.09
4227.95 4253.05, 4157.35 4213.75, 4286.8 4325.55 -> -0.12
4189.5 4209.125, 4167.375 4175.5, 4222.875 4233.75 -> -0.13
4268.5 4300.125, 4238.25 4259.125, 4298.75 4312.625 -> -0.06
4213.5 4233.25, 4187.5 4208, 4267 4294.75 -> 0.06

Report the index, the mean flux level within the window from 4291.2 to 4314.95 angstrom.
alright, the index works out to 9.76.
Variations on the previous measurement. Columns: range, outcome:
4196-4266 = 11.9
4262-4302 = 11.4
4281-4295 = 11.1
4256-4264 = 12.5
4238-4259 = 12.9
